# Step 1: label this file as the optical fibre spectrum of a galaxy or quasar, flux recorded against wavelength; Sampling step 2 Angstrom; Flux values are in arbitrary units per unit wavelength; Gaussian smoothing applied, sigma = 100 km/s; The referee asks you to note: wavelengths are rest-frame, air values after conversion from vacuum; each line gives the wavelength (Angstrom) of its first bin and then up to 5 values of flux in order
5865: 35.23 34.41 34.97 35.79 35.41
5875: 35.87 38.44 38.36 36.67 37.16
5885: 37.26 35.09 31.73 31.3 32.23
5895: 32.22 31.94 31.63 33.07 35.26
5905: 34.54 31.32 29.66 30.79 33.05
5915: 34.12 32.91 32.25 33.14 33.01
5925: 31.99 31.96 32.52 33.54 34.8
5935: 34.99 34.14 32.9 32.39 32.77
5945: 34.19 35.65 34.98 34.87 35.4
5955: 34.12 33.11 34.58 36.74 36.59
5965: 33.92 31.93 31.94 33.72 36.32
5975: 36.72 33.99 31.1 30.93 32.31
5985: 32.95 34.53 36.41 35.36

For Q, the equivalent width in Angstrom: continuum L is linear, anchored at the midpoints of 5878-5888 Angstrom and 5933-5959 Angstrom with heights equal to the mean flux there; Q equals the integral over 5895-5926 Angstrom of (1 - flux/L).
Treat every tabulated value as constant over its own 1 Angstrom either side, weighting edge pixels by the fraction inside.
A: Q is 2.7 Angstrom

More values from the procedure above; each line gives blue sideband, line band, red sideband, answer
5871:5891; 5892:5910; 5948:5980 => 1.6 Angstrom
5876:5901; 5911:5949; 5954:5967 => 1.3 Angstrom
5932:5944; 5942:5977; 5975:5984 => -1.5 Angstrom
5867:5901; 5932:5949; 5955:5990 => 0.1 Angstrom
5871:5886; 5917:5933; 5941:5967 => 1.2 Angstrom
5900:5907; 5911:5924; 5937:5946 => 0.3 Angstrom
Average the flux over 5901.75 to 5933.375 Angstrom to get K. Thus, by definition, 32.8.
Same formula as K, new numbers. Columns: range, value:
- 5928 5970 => 34.1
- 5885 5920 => 32.7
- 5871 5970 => 33.9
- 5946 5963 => 35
